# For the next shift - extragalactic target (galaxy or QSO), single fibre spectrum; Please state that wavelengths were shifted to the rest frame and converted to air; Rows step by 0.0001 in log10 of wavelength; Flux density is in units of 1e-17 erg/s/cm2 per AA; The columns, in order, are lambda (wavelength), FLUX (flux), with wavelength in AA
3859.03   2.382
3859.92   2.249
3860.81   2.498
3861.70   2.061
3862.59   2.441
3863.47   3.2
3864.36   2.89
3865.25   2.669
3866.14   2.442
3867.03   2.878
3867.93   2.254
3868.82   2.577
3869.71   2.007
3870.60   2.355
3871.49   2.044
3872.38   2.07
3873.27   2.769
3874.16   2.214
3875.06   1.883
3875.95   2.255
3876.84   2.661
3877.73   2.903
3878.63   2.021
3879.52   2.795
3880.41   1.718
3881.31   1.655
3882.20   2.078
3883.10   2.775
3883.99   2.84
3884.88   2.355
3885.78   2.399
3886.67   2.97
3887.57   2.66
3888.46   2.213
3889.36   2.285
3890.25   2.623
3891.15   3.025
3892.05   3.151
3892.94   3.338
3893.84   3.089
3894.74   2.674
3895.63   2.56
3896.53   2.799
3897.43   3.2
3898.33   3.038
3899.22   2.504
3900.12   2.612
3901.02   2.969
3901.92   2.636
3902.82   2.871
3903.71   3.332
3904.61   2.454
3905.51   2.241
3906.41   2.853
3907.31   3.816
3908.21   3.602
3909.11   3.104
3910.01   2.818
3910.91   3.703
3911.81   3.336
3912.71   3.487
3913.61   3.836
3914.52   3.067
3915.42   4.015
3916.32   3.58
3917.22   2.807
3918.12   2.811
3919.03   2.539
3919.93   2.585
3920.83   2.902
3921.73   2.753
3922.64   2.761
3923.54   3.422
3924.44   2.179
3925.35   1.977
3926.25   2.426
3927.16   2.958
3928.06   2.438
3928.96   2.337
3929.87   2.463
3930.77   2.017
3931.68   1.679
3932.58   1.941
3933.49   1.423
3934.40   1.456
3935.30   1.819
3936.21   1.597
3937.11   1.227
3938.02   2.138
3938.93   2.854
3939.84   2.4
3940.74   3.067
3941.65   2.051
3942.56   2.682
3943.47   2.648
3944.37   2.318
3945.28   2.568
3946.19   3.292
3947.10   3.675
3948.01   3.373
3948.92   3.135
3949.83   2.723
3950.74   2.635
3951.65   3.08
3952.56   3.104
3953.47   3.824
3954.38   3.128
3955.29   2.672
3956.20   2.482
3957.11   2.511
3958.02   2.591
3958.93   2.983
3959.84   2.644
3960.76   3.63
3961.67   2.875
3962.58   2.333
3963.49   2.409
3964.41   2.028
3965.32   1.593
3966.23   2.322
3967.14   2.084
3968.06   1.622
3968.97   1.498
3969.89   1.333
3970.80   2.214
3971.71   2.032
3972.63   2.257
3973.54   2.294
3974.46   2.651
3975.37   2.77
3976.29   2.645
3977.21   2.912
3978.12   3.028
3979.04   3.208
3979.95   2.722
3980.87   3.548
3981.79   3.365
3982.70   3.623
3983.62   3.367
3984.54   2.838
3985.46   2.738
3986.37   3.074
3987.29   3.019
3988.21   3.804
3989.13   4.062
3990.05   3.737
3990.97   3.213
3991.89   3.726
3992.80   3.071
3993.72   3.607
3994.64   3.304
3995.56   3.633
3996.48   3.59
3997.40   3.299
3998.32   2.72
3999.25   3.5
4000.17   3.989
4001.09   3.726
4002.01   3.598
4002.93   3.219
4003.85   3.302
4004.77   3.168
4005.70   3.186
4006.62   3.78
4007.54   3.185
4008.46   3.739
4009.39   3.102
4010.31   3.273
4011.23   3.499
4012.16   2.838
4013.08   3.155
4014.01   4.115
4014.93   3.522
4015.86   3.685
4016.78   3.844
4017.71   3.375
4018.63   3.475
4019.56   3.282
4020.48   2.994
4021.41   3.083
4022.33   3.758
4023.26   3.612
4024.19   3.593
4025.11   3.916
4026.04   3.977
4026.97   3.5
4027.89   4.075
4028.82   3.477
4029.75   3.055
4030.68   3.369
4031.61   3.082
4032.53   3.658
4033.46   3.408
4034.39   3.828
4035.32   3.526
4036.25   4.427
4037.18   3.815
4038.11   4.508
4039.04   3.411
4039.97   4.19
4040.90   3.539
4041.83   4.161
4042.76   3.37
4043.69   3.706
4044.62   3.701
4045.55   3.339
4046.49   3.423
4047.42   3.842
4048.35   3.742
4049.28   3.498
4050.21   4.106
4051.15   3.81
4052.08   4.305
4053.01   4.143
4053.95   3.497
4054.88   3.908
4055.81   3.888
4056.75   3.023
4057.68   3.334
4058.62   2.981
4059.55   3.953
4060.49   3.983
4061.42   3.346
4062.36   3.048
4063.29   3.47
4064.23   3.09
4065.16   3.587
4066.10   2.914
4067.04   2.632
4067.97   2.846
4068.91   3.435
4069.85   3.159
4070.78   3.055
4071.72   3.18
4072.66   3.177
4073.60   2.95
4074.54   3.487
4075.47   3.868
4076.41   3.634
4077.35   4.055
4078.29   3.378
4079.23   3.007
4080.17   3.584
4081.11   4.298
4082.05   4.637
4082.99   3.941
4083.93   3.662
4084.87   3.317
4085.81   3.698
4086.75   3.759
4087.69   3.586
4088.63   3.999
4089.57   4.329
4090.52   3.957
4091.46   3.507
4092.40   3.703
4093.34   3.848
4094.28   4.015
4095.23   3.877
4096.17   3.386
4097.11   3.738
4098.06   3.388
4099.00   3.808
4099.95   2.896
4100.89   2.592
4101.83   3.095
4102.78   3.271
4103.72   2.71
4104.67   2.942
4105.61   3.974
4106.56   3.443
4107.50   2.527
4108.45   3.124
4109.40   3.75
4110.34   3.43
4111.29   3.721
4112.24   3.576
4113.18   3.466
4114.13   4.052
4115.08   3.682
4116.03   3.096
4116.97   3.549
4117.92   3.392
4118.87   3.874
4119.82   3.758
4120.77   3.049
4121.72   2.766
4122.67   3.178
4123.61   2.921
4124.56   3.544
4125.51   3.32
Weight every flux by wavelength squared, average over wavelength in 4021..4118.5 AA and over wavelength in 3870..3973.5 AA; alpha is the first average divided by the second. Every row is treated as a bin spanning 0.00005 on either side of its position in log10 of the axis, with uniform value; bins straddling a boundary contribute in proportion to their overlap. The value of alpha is 1.5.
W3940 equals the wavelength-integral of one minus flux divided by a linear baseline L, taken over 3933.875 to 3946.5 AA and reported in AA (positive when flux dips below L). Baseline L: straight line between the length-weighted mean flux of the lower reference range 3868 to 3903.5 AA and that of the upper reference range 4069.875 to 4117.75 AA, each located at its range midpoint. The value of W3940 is 2.41 AA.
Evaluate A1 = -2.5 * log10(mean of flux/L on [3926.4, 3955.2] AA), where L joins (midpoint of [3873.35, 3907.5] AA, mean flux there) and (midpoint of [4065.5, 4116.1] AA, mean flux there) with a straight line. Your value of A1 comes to 0.136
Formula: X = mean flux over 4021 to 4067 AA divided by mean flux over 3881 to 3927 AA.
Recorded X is 1.27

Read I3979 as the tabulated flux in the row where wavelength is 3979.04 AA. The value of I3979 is 3.208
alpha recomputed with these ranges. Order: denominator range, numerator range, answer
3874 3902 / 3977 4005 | 1.36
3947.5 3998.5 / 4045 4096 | 1.31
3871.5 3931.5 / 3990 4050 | 1.37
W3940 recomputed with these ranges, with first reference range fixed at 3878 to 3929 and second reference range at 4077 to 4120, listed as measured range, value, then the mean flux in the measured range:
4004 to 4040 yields -2.9 AA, 3.54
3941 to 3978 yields 5.2 AA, 2.6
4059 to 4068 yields 0.3 AA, 3.31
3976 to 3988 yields 0.0 AA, 3.1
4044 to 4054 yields -1.2 AA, 3.77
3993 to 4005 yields -0.9 AA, 3.43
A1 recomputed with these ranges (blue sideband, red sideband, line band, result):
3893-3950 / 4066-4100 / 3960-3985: 0.17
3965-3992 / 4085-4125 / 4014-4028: -0.19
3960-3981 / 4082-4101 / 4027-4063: -0.15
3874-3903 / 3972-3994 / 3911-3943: 0.10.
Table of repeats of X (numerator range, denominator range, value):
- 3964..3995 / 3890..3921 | 0.93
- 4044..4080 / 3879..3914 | 1.23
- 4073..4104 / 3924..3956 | 1.45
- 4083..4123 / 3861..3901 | 1.37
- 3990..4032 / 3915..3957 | 1.32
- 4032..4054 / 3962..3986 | 1.50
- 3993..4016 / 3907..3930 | 1.14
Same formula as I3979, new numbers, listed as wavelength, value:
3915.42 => 4.015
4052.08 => 4.305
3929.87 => 2.463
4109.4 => 3.75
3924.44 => 2.179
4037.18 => 3.815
